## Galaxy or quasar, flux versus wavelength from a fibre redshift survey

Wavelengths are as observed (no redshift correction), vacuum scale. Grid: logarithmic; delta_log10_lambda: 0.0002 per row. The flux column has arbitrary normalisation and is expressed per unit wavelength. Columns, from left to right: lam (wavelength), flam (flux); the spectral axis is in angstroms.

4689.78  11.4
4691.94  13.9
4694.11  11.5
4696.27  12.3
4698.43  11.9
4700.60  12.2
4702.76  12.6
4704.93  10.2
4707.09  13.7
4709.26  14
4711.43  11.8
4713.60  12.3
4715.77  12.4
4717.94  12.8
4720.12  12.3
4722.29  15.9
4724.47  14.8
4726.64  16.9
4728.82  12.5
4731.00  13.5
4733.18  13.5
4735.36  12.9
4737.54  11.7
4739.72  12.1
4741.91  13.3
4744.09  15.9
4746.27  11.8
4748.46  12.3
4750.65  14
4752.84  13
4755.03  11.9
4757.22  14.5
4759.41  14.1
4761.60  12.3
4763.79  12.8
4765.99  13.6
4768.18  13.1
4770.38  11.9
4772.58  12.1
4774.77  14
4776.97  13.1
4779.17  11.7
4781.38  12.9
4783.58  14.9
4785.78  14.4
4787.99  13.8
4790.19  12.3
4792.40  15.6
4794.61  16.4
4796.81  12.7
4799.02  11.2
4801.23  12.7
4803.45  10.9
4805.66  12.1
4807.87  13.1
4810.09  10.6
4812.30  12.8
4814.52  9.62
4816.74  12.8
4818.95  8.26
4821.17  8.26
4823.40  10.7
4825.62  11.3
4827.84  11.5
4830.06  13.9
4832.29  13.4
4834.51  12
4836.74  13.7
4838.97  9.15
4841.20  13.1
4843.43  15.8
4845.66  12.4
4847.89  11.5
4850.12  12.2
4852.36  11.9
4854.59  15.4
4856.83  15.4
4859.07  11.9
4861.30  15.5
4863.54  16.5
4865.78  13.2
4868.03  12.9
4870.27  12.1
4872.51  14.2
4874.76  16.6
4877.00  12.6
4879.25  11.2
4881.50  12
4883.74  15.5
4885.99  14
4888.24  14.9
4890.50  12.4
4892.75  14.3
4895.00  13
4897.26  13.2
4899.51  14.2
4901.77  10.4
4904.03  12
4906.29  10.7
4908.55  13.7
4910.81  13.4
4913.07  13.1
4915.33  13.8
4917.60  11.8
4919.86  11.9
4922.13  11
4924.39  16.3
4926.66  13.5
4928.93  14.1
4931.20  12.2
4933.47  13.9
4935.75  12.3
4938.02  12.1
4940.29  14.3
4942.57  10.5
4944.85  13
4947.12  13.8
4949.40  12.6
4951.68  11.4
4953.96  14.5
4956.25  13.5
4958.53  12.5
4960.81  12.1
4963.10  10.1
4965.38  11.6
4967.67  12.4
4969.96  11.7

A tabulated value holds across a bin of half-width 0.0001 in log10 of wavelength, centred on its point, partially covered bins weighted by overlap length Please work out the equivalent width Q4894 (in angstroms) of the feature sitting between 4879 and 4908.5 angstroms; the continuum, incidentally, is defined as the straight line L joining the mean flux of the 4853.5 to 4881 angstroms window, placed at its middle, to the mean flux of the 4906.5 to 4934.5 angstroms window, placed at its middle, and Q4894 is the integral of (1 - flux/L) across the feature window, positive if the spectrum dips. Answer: 1.2 angstroms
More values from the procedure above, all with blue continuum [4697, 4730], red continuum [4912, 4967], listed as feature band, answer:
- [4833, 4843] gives 0.5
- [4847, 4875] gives -1.9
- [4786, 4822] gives 2.2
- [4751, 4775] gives 0.0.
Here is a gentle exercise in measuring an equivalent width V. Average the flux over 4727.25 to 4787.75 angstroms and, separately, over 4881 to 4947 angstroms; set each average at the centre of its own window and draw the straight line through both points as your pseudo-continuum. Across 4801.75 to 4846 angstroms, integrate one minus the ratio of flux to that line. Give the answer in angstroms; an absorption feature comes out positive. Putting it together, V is 4.5 angstroms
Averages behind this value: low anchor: 13.1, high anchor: 13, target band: 11.8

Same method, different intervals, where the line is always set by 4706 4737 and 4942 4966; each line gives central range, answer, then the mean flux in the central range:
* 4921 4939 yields -1.0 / 13.2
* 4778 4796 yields -1.1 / 14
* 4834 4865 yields -1.1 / 13.3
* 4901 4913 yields 0.4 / 12.2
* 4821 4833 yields 1.2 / 11.7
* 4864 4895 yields -2.0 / 13.6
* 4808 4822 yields 2.6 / 10.6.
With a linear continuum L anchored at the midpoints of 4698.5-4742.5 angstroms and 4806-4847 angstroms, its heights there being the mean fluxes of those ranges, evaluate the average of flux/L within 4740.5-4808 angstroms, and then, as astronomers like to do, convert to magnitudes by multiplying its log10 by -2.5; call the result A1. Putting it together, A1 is -0.06 mag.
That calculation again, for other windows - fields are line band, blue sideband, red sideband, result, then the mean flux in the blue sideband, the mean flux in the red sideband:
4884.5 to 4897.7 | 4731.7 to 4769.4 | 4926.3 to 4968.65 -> -0.08 mag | 13.1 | 12.6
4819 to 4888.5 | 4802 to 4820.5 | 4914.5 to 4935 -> -0.09 mag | 11.2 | 13.1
